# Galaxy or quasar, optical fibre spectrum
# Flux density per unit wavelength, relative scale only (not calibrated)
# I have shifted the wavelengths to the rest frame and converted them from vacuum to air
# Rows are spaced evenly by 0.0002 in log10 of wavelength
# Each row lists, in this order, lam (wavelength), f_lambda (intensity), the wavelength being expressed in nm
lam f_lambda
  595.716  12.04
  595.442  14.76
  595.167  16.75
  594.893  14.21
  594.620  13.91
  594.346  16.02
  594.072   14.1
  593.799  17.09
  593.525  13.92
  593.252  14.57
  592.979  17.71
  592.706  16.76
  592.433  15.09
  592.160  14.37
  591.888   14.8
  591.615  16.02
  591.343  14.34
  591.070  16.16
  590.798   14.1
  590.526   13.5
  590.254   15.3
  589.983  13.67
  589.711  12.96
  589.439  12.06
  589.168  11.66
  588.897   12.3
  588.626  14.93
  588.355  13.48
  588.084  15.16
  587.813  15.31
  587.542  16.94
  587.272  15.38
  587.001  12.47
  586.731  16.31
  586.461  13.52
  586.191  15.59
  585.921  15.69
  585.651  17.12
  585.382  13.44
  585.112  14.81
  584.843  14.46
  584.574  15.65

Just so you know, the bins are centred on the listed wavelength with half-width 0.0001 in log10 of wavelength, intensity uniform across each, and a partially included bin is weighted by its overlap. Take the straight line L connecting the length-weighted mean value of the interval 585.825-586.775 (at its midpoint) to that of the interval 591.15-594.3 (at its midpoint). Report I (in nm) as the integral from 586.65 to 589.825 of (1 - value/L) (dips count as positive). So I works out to 0.25 nm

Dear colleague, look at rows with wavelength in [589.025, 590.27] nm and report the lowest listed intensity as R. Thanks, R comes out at 11.66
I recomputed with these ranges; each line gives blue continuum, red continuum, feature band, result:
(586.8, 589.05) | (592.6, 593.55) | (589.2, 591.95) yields 0.195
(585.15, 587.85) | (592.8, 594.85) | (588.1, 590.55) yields 0.293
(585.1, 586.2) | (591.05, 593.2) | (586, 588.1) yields 0.042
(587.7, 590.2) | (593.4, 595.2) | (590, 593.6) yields -0.187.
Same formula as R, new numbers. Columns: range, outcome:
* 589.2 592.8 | 12.06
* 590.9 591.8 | 14.34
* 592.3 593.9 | 13.92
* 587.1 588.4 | 13.48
